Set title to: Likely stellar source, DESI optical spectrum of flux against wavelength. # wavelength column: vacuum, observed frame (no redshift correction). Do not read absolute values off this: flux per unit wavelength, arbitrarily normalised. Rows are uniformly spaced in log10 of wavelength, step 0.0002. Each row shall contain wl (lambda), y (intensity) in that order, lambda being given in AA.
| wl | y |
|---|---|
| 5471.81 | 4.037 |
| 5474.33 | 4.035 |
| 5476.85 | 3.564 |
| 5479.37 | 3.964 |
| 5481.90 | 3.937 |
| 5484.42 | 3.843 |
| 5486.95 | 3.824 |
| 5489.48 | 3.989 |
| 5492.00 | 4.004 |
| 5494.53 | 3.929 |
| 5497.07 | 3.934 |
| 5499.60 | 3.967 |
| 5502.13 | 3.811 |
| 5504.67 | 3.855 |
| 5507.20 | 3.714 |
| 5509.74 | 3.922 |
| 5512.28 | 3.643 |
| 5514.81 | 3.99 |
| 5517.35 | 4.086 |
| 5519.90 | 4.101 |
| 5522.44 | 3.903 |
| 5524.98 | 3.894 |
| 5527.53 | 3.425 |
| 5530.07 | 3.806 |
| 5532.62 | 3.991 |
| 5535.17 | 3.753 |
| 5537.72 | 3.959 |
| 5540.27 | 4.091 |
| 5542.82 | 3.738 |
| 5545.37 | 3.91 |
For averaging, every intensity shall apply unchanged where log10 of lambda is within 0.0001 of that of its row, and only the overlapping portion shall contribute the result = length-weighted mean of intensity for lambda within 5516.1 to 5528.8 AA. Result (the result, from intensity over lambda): 3.88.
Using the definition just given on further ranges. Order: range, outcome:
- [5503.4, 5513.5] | 3.78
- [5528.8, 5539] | 3.88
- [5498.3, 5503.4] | 3.89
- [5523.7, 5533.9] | 3.78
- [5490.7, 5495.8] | 3.97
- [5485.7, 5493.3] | 3.94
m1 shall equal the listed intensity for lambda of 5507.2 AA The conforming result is 3.714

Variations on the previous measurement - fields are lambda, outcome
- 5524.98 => 3.894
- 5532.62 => 3.991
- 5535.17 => 3.753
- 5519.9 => 4.101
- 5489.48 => 3.989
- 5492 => 4.004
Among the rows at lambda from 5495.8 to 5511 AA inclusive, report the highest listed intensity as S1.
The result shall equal 3.967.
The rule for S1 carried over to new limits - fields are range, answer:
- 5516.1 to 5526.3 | 4.101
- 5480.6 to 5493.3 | 4.004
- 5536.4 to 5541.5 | 4.091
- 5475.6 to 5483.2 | 3.964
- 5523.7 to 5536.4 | 3.991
